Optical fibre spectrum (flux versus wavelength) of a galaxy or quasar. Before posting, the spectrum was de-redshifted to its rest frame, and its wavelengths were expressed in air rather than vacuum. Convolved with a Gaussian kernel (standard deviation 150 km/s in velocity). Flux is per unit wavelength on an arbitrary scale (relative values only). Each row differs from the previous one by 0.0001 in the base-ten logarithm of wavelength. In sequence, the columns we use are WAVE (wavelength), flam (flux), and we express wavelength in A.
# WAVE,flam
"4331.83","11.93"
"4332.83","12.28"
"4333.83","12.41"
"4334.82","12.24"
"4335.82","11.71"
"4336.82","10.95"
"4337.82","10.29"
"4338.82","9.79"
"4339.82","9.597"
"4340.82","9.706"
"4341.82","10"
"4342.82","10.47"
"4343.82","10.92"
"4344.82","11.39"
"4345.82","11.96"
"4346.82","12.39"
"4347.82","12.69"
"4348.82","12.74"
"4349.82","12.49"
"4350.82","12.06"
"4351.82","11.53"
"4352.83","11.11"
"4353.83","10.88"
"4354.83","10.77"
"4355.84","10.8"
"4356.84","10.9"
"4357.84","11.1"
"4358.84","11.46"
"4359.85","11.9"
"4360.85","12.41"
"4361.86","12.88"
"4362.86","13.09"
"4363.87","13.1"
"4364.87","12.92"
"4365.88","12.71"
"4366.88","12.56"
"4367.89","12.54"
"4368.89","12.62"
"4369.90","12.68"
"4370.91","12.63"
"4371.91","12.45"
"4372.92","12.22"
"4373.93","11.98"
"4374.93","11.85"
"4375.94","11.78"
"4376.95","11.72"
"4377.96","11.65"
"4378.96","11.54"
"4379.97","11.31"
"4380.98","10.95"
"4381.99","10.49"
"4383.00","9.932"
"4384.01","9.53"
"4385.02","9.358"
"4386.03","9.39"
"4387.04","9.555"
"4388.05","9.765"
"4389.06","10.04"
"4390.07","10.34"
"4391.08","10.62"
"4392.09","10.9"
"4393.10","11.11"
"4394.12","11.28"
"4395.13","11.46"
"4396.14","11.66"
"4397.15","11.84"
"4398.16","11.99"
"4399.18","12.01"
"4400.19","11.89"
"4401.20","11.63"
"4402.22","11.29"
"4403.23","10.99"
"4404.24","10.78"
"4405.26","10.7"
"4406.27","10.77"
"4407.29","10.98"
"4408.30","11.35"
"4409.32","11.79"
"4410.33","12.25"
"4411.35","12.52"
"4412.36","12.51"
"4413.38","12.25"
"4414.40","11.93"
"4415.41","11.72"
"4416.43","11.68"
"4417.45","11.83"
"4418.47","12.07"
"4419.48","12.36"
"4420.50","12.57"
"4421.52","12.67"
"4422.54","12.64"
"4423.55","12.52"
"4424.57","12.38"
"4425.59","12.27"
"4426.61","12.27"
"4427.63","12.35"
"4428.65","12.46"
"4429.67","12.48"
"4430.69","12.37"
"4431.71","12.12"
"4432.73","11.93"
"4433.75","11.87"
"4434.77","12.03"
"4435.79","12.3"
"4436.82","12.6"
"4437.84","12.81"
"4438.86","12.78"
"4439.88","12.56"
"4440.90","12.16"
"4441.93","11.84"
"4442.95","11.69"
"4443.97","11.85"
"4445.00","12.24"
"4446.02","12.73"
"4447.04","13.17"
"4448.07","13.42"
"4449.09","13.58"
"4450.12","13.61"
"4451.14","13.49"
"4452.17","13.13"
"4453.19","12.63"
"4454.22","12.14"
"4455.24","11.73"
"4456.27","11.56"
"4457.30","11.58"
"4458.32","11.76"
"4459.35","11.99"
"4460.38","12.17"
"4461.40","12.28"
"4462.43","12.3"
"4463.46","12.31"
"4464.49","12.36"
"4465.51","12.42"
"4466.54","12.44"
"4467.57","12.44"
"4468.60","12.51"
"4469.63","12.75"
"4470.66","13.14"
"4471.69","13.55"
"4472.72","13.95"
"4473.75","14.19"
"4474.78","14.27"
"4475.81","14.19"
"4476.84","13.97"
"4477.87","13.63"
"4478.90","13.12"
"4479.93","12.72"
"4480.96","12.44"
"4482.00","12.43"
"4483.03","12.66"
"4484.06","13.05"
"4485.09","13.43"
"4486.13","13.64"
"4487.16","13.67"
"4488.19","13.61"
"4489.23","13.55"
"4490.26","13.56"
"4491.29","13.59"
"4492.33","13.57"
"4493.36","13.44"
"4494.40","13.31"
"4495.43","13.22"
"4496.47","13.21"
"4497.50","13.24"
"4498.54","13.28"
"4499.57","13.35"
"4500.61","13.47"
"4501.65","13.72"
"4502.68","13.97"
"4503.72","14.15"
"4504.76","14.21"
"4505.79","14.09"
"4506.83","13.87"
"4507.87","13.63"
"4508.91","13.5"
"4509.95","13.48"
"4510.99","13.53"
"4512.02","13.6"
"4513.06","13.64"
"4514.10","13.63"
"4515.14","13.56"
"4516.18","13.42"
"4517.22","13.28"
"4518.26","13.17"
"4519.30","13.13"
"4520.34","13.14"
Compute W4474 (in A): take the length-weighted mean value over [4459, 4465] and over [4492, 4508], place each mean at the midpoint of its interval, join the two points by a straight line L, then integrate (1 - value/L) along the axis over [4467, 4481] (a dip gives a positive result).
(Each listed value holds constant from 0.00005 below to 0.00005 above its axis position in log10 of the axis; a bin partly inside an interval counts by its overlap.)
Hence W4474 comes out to -0.8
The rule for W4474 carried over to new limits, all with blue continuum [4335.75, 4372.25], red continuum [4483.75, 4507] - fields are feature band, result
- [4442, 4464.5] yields 1.0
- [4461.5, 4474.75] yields 0.3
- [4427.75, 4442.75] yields 0.6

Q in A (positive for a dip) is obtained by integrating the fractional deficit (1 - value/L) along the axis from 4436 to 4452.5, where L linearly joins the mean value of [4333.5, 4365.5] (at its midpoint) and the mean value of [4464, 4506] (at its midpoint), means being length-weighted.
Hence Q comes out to 0.11 A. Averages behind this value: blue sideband 11.5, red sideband 13.4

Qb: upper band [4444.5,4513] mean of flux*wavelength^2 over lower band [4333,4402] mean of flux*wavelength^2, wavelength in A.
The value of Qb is 1.2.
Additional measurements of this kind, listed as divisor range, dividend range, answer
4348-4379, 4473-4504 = 1.18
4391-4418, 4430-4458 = 1.10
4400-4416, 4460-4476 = 1.15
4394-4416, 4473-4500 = 1.20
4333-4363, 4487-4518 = 1.28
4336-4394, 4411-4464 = 1.13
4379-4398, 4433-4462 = 1.20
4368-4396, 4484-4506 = 1.29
